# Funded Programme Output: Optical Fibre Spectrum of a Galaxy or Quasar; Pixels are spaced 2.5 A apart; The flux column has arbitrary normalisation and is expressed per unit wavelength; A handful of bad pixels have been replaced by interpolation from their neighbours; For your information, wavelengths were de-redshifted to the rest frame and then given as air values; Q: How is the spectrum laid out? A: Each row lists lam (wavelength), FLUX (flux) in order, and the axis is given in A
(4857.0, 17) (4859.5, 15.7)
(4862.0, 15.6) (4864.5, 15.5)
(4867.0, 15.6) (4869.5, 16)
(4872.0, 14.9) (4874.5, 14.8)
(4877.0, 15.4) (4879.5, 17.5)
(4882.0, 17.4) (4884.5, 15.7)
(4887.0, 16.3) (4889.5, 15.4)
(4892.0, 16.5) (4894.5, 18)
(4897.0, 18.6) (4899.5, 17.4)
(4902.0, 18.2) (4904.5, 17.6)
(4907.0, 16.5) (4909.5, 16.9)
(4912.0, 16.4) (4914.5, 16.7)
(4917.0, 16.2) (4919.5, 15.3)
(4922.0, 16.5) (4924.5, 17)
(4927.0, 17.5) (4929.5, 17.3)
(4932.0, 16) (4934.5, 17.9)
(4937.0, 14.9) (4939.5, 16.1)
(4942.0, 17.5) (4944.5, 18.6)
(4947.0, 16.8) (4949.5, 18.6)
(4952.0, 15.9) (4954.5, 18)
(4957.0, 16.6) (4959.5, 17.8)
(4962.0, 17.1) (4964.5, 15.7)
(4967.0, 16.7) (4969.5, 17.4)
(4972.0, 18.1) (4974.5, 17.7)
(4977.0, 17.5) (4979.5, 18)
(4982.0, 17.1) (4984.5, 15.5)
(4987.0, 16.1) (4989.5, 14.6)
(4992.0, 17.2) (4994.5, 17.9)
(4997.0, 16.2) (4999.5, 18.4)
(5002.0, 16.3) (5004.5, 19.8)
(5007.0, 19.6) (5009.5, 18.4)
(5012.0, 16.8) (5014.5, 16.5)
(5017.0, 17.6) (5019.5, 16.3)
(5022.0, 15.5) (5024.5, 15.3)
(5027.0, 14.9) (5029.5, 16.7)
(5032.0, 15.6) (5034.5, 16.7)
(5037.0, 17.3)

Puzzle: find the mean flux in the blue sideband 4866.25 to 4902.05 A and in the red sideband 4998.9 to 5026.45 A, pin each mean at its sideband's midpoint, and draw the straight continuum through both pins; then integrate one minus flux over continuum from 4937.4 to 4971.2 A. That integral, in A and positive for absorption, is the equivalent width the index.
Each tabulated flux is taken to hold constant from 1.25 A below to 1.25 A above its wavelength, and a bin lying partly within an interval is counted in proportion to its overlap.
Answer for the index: -0.4 A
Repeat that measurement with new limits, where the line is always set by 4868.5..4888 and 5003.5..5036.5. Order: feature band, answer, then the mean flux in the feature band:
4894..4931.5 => -1.90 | 17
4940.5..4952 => -0.84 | 17.6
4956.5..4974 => -0.59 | 17.1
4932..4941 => 0.04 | 16.3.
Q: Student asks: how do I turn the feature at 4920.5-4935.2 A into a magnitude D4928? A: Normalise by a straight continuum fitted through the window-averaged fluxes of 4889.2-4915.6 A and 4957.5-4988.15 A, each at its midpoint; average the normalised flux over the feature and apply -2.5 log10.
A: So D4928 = 0.010 mag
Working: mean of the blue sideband 17.2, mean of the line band 17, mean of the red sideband 17.1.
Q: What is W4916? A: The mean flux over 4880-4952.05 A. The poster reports 16.9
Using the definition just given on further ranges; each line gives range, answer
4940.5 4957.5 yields 17.4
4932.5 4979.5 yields 17.2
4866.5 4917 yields 16.6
